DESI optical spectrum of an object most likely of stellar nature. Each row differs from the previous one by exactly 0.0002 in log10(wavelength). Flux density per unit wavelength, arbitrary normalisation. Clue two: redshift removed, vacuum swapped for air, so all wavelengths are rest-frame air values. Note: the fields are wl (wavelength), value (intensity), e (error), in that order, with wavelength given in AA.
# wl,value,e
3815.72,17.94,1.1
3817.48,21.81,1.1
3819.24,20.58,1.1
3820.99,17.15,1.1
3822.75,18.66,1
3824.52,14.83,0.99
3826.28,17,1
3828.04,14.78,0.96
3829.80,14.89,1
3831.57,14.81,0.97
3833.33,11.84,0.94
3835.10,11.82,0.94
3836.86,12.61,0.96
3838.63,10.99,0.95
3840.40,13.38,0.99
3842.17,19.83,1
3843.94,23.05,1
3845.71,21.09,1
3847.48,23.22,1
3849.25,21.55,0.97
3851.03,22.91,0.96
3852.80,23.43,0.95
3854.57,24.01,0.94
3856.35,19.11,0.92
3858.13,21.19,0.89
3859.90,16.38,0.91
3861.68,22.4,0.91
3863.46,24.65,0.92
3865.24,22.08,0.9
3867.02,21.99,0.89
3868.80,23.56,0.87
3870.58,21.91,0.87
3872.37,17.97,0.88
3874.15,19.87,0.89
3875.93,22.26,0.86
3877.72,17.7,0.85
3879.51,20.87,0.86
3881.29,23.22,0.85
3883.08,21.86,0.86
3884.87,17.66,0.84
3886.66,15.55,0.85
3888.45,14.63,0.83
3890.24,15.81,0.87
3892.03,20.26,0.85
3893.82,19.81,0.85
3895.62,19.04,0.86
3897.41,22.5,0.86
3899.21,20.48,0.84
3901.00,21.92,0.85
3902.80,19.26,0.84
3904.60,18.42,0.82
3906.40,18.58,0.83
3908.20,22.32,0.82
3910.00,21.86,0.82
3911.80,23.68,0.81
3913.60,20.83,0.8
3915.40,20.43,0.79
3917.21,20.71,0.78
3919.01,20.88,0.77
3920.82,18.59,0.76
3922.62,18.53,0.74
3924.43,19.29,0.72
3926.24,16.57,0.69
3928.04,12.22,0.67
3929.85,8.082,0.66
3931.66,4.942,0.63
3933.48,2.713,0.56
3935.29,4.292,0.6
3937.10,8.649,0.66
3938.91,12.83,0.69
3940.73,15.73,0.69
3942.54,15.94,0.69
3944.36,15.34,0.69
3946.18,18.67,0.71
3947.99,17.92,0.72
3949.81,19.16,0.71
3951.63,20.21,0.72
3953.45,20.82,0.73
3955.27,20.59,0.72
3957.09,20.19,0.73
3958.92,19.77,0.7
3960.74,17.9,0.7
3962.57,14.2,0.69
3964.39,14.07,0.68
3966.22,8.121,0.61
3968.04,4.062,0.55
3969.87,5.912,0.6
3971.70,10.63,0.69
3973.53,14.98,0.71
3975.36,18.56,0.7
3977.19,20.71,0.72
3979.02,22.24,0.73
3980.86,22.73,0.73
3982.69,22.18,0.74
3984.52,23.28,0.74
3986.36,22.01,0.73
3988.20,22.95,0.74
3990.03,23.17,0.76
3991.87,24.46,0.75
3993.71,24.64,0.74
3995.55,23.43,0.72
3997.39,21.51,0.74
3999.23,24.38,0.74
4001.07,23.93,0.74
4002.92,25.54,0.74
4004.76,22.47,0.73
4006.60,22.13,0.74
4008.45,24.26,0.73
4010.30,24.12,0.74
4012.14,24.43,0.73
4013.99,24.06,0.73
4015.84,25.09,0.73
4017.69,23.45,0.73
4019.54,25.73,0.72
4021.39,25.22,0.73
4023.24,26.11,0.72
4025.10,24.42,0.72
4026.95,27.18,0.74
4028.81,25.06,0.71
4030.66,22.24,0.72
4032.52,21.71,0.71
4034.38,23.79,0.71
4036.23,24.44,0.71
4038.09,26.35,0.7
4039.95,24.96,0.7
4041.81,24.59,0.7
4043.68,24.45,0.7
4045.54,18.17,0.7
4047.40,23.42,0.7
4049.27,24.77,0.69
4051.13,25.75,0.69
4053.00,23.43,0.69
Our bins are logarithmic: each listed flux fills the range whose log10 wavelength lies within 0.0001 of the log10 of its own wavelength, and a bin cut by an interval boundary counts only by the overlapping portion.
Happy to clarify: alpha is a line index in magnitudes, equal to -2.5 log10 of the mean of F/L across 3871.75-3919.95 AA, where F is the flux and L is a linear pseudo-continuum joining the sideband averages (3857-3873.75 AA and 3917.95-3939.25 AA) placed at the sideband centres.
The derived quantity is -0.195 mag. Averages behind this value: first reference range 21.3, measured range 20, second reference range 12.3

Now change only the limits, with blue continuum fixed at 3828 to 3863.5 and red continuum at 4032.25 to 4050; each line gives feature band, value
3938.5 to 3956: 0.19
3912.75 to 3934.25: 0.31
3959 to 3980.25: 0.47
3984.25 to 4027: -0.06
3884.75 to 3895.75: 0.13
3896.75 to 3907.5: -0.01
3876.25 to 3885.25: -0.06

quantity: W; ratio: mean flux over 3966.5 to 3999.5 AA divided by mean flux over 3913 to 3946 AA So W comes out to 1.35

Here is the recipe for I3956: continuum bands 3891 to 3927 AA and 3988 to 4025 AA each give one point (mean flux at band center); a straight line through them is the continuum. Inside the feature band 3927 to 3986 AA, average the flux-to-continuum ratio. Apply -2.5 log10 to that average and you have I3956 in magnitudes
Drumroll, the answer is 0.43 mag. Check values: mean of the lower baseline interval 20.2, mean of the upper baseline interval 24.1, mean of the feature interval 15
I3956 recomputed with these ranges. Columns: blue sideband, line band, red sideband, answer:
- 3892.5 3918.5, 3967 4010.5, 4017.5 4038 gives 0.14 mag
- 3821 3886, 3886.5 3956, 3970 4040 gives 0.21 mag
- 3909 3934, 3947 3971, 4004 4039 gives 0.23 mag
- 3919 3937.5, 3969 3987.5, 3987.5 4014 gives 0.10 mag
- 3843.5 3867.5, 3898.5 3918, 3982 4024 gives 0.09 mag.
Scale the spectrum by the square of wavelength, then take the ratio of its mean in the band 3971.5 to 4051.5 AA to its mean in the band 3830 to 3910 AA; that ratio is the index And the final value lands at 1.28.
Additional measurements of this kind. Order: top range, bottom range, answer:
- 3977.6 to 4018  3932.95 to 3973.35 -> 1.70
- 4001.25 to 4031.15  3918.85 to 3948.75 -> 1.91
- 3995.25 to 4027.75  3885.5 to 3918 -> 1.30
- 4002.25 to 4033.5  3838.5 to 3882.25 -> 1.26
